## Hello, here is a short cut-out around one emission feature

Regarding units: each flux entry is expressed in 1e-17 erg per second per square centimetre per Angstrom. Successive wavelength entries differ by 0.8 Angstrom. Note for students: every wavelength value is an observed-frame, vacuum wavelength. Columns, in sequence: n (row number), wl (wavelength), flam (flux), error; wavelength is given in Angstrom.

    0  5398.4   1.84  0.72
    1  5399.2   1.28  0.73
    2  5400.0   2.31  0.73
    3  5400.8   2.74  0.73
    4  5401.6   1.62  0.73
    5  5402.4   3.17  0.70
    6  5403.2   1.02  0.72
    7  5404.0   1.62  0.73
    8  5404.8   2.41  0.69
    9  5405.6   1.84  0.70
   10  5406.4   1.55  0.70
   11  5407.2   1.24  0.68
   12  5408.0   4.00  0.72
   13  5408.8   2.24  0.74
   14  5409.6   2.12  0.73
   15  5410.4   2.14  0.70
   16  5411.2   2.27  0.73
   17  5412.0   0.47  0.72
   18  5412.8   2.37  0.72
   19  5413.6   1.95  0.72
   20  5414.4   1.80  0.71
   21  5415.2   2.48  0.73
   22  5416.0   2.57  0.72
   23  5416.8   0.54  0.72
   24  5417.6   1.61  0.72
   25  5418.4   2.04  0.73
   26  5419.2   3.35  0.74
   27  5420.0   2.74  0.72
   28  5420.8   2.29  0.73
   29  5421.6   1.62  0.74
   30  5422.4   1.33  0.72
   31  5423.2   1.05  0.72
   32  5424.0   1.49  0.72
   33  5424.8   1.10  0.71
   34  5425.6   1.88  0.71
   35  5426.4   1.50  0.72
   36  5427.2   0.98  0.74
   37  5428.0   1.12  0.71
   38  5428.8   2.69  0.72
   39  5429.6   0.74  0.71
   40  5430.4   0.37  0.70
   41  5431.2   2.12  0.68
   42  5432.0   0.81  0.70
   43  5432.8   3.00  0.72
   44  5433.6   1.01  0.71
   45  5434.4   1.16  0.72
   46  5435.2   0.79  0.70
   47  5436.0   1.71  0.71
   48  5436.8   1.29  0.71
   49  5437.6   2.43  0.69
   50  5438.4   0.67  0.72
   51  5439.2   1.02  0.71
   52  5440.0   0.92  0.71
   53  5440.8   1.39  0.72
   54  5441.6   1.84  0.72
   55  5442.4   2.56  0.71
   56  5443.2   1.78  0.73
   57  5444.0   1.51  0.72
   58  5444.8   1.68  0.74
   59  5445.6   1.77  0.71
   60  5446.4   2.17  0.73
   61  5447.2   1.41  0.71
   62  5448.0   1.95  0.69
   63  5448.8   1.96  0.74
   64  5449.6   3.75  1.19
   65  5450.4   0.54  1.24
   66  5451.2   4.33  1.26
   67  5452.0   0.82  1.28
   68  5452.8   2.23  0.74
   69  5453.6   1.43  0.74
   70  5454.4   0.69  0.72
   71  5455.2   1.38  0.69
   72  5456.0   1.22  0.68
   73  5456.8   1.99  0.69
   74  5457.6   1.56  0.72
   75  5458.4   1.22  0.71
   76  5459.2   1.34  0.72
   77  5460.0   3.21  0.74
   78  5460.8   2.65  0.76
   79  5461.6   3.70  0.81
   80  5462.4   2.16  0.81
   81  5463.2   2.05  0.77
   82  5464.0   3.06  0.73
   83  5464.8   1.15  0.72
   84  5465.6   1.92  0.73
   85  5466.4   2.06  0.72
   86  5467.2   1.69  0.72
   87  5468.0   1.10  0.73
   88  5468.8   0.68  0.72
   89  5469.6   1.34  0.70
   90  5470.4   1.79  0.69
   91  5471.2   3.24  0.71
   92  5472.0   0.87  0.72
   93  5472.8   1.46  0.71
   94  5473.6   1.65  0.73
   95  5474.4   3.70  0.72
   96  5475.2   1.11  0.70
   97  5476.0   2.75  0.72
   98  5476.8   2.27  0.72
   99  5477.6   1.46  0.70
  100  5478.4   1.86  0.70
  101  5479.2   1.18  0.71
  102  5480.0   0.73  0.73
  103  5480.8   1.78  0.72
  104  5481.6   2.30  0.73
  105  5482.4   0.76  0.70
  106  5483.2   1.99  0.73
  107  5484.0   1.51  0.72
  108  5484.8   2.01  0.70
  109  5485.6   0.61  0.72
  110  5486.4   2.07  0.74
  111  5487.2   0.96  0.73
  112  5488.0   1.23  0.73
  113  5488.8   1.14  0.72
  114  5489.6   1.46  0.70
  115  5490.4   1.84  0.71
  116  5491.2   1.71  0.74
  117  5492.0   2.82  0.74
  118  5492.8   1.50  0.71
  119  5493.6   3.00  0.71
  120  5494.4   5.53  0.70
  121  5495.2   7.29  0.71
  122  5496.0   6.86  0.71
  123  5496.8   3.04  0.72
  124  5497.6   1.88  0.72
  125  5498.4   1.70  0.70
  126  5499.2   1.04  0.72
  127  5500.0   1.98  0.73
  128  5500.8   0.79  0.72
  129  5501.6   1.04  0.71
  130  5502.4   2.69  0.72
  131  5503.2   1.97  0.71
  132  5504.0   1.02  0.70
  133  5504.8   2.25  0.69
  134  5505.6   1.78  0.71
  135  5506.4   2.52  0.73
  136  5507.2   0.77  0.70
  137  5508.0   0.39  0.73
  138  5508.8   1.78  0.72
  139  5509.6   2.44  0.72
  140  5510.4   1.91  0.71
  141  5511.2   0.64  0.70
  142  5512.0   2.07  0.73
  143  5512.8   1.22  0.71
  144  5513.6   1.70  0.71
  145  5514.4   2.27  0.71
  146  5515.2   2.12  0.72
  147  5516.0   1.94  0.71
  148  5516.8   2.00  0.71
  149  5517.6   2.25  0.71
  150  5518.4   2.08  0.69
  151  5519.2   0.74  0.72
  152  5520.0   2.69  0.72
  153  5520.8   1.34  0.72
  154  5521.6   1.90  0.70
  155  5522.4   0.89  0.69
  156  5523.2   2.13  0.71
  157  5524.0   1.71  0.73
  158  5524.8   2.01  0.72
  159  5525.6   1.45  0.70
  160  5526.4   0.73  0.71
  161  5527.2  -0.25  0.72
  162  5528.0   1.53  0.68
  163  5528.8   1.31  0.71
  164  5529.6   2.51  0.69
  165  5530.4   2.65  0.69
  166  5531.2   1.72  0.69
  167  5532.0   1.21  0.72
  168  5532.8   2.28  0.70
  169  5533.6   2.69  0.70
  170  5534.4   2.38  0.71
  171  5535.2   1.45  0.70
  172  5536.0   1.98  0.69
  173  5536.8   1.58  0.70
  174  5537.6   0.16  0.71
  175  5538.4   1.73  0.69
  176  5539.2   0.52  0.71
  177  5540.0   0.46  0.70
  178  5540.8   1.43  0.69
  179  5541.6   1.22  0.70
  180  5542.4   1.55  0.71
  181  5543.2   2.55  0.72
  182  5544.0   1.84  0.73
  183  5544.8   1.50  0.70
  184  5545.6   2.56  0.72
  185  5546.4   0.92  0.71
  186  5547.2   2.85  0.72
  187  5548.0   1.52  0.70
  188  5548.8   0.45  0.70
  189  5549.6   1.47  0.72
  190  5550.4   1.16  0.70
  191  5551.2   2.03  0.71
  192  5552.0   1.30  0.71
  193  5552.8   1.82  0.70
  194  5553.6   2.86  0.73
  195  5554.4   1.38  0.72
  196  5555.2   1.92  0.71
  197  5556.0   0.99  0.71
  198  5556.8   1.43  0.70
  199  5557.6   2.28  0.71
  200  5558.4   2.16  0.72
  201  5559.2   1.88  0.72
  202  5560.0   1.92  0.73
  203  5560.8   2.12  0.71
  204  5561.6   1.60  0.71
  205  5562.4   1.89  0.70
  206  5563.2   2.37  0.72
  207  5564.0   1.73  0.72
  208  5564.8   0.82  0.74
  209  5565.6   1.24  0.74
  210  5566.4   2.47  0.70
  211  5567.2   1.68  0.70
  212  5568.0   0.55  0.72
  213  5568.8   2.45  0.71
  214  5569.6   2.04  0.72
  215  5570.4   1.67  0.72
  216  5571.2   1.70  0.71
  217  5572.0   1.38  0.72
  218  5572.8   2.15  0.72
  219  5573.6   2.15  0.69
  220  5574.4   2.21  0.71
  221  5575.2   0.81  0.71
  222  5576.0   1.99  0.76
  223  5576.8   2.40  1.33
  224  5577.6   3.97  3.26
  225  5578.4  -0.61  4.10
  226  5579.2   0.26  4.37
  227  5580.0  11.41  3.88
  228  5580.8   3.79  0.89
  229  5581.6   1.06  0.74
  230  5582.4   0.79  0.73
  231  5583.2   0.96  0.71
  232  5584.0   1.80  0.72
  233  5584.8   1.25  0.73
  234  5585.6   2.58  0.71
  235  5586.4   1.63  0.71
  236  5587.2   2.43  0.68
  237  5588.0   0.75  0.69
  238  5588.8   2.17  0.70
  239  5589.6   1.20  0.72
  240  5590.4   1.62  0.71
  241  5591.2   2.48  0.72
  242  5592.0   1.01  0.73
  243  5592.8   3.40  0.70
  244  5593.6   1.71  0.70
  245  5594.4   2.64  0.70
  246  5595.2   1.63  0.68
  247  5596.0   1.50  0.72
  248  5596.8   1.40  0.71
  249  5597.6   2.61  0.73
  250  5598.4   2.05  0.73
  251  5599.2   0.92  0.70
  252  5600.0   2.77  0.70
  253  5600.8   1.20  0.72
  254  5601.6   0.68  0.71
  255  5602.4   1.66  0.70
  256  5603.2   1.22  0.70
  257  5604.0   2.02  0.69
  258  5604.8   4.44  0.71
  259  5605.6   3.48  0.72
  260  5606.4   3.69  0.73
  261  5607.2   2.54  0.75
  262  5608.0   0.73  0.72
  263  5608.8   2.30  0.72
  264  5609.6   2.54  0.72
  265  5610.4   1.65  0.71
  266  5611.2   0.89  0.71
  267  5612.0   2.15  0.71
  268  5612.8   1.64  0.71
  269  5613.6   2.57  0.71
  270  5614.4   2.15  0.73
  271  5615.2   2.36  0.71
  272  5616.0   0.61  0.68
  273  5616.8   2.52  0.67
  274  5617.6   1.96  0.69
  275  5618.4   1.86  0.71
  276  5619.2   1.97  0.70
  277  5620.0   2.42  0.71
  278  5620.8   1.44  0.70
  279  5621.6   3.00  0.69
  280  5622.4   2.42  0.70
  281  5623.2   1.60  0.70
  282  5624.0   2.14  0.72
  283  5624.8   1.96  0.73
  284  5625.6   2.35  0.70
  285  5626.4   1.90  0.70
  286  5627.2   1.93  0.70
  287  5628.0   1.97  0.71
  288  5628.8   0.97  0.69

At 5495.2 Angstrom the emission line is H-beta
